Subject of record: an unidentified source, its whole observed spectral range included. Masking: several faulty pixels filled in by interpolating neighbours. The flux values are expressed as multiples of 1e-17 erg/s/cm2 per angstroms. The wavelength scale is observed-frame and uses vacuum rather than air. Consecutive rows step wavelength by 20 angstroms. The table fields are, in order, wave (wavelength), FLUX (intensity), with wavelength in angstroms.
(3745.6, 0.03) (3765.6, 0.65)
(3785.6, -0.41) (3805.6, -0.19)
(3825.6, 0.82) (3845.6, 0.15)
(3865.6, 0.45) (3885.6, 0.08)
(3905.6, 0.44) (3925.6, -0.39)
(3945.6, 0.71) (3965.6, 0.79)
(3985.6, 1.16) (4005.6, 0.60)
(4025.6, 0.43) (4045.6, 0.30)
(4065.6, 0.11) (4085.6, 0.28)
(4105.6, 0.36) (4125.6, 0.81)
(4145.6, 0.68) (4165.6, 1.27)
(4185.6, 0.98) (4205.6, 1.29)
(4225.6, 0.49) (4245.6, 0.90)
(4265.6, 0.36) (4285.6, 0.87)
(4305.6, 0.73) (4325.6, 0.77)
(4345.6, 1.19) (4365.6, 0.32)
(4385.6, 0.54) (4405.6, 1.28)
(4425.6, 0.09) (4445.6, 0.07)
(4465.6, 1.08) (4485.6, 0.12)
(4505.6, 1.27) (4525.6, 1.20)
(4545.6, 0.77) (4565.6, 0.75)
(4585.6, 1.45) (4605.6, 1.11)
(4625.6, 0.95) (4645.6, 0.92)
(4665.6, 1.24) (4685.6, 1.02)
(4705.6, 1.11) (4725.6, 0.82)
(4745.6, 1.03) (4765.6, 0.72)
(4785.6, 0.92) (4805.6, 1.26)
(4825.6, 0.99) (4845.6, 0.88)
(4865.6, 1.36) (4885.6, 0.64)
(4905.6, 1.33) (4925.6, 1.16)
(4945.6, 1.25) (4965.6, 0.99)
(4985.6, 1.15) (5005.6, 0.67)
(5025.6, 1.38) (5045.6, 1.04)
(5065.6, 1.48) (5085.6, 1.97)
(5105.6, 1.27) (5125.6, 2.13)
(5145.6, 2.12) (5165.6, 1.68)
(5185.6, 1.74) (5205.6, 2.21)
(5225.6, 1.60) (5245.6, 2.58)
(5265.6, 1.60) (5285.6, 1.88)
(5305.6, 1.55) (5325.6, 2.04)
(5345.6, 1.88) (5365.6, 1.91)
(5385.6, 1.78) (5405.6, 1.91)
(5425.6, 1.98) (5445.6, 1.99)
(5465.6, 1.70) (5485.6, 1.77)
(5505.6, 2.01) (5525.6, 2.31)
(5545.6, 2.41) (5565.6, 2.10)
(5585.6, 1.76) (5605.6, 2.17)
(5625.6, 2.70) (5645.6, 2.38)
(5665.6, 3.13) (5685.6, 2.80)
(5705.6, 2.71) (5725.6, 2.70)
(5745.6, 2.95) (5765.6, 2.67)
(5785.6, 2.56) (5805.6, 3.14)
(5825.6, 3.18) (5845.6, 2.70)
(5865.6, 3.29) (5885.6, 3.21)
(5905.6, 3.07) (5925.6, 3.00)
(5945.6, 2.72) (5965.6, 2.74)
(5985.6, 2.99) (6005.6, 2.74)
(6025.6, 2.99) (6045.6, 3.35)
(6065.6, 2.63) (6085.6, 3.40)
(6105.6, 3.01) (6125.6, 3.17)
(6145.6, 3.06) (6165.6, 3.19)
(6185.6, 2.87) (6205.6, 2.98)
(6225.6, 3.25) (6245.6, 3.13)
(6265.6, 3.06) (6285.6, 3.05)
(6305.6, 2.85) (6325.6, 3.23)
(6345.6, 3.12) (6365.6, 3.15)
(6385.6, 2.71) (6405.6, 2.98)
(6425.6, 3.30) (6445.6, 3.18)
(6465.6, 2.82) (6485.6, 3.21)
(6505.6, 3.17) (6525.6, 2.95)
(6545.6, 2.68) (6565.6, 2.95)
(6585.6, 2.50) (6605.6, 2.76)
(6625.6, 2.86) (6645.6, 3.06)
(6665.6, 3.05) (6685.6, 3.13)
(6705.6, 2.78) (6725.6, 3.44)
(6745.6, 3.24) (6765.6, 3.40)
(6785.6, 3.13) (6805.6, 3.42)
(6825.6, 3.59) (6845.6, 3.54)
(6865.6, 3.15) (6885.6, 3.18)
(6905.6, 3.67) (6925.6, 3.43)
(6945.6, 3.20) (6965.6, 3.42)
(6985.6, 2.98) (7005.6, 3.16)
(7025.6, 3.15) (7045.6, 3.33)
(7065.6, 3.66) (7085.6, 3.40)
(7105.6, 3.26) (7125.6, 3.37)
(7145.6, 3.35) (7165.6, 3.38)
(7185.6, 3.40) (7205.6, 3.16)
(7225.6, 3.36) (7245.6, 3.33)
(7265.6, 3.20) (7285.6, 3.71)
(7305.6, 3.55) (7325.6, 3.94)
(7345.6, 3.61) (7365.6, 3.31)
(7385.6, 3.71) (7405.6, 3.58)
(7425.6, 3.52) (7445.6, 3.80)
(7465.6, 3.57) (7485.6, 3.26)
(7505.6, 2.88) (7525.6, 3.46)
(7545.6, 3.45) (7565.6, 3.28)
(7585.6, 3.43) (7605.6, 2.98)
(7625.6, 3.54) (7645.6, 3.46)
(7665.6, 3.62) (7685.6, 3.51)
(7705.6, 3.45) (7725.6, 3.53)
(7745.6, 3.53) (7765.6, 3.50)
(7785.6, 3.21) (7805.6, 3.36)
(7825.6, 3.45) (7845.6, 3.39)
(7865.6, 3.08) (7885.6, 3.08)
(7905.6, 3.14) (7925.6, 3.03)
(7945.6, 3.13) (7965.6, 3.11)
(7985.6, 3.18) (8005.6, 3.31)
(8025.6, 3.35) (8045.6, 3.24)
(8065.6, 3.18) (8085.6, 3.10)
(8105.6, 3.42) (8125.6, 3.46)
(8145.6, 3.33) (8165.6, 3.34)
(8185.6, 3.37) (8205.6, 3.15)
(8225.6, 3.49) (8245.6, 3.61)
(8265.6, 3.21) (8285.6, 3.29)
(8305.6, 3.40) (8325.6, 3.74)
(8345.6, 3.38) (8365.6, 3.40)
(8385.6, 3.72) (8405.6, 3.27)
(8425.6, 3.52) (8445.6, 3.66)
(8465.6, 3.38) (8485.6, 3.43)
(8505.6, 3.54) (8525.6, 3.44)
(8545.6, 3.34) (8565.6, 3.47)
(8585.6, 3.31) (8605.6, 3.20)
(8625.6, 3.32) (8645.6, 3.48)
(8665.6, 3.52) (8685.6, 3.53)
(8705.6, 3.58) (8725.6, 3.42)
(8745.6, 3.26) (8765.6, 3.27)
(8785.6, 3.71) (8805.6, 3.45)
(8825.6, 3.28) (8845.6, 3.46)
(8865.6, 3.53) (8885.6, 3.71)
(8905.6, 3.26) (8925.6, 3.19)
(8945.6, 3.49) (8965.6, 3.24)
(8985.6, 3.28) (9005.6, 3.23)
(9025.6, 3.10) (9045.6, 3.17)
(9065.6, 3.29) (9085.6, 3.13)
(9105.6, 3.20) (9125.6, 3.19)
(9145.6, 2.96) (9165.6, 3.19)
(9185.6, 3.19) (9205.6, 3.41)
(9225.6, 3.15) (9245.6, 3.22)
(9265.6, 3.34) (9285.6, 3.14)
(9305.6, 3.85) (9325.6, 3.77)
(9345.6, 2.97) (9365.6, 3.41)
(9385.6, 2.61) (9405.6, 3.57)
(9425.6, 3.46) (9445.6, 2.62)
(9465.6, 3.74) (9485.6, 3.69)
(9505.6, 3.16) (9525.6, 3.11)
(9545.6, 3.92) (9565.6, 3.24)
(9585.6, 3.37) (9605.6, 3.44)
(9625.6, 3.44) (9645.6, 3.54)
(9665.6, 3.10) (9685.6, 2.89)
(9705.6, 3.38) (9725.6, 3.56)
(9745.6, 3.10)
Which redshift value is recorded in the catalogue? 0.272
